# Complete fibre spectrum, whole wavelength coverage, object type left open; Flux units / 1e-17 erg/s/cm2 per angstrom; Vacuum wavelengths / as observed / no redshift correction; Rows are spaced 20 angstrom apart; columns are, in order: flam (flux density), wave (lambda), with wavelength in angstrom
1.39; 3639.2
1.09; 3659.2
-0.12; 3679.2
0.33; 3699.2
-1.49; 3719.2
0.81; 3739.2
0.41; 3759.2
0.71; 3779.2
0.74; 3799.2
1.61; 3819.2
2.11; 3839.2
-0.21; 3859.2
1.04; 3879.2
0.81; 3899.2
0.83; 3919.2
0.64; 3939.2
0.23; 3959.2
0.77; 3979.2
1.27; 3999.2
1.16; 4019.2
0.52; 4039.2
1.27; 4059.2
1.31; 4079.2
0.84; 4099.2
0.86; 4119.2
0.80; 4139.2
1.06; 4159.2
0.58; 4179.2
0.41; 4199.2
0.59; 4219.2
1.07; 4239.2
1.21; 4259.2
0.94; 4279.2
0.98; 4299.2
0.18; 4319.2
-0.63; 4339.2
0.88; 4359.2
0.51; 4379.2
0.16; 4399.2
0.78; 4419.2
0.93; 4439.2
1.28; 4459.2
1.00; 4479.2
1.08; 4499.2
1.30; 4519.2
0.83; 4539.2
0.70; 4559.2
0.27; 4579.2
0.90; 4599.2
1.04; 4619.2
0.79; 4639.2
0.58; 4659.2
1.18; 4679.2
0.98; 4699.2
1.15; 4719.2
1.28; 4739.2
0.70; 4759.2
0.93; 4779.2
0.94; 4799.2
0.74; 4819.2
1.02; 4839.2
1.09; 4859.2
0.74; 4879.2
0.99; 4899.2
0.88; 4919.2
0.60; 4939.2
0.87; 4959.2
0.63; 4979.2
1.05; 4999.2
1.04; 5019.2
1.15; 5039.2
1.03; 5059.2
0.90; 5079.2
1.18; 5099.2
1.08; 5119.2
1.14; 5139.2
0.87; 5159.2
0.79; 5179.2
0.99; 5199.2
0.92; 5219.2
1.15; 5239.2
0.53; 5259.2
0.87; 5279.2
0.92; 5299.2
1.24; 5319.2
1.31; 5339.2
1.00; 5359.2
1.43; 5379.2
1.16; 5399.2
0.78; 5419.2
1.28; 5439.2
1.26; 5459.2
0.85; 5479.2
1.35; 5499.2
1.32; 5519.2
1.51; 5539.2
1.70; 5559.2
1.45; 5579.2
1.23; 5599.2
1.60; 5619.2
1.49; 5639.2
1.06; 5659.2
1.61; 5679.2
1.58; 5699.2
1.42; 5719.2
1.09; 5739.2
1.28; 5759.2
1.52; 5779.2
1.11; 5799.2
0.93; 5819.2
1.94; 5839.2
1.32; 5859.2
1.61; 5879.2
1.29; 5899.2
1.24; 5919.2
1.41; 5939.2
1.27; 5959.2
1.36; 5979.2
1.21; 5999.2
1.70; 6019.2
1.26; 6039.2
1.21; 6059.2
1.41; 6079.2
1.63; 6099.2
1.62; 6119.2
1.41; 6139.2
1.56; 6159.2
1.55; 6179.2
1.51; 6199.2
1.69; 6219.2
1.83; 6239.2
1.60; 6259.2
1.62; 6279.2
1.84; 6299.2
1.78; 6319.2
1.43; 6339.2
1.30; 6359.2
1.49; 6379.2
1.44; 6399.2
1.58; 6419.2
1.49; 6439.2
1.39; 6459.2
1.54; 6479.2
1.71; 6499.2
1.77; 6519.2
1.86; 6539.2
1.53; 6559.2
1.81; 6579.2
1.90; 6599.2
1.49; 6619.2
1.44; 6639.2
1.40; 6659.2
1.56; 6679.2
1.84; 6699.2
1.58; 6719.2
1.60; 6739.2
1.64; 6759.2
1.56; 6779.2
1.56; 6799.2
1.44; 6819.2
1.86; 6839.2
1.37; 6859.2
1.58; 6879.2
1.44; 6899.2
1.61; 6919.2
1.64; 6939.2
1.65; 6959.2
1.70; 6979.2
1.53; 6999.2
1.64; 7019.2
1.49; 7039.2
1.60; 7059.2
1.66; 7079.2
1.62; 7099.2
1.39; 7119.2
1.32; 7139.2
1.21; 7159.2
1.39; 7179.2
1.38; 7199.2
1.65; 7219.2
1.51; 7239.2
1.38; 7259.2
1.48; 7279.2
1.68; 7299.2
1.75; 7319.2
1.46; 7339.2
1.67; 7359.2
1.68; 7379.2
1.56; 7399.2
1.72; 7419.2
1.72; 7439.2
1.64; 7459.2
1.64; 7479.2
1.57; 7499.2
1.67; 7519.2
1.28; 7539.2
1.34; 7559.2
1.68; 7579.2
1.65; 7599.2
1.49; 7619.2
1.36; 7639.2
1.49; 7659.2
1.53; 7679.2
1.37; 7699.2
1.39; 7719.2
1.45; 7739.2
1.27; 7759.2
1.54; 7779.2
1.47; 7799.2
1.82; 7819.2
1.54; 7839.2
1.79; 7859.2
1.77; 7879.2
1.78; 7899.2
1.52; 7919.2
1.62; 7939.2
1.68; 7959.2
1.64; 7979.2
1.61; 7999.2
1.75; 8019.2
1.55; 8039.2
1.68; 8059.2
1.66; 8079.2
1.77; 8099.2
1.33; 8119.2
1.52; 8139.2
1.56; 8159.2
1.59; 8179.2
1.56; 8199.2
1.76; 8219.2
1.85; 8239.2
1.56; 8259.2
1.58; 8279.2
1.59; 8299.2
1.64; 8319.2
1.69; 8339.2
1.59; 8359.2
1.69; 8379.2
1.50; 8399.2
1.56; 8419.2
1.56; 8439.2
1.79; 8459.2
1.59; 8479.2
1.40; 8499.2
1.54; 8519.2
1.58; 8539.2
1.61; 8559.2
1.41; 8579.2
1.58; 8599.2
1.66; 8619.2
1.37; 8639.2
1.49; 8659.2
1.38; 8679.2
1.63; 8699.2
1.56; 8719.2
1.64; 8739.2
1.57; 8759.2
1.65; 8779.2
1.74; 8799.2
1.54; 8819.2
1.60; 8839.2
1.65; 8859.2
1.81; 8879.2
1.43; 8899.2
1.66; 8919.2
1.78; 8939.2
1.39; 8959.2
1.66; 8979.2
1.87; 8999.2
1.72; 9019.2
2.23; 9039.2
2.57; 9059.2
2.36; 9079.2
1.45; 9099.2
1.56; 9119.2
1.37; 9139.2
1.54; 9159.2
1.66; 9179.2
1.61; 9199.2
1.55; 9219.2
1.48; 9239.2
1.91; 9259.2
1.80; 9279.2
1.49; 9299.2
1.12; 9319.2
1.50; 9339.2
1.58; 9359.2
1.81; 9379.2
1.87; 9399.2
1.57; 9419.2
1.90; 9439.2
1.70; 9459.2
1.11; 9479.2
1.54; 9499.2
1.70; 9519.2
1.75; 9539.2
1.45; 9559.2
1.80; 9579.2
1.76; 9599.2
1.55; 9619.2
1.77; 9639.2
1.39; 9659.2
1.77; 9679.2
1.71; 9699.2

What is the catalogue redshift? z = 0.379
